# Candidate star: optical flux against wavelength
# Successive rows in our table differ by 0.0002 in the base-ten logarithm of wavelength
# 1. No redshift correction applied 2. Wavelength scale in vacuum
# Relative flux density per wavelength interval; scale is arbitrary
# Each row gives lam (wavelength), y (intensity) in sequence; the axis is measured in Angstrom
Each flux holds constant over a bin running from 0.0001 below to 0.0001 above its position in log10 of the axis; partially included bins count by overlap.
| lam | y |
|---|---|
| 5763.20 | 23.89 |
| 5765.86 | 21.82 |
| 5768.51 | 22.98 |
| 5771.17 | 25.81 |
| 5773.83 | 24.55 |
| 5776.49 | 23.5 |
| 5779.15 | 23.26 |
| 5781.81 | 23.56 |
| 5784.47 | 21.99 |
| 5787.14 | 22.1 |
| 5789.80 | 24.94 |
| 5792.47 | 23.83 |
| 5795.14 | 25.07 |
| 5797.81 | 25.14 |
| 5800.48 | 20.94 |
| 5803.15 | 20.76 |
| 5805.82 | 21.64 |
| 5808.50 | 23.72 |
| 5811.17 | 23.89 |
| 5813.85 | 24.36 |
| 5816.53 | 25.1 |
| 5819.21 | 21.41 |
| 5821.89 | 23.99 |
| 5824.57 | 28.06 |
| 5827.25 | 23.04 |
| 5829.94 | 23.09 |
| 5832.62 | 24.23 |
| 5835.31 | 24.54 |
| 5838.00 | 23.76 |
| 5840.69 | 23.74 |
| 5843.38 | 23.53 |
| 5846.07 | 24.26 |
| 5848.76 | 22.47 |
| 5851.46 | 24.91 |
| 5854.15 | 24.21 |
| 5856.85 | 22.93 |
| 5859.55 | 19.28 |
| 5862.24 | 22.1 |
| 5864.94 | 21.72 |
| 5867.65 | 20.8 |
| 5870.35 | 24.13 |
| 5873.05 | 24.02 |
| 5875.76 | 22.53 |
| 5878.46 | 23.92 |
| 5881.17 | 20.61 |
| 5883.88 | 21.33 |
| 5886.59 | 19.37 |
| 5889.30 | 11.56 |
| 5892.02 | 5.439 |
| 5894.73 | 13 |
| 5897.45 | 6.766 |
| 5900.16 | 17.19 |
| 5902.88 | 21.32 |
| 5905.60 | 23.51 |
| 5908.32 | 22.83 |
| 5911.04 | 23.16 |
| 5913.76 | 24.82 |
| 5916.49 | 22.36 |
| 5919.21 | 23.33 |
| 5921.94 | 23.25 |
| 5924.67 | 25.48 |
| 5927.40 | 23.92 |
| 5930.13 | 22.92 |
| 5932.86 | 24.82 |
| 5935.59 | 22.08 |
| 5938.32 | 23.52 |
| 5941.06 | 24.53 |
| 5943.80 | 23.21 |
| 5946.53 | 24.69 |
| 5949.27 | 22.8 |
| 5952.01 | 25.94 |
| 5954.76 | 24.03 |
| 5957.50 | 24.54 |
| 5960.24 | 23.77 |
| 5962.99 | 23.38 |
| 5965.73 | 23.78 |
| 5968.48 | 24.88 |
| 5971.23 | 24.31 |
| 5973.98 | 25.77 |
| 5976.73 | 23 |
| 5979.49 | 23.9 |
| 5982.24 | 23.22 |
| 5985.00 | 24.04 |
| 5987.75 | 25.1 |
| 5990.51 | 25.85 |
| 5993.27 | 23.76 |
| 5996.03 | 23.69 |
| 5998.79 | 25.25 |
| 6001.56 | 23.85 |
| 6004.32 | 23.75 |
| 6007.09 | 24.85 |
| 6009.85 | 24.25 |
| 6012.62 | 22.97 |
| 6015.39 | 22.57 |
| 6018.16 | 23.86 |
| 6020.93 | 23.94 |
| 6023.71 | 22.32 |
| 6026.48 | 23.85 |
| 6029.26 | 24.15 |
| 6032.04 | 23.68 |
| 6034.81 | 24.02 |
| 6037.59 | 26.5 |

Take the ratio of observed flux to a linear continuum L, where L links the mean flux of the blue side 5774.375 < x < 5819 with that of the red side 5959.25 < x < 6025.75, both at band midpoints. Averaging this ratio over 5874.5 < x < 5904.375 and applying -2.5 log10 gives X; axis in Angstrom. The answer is 0.38 mag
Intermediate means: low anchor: 23.3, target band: 16.6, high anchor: 24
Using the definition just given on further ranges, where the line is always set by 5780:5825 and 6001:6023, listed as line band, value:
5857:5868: 0.11 mag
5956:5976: -0.03 mag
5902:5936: 0.01 mag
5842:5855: -0.02 mag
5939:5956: -0.02 mag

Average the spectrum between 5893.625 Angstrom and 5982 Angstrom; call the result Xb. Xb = 22.8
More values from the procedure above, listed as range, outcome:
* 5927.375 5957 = 23.9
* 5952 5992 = 24.3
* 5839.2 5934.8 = 21.2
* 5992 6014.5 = 24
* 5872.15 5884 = 22.5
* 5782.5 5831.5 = 23.5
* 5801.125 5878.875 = 23.3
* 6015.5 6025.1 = 23.3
